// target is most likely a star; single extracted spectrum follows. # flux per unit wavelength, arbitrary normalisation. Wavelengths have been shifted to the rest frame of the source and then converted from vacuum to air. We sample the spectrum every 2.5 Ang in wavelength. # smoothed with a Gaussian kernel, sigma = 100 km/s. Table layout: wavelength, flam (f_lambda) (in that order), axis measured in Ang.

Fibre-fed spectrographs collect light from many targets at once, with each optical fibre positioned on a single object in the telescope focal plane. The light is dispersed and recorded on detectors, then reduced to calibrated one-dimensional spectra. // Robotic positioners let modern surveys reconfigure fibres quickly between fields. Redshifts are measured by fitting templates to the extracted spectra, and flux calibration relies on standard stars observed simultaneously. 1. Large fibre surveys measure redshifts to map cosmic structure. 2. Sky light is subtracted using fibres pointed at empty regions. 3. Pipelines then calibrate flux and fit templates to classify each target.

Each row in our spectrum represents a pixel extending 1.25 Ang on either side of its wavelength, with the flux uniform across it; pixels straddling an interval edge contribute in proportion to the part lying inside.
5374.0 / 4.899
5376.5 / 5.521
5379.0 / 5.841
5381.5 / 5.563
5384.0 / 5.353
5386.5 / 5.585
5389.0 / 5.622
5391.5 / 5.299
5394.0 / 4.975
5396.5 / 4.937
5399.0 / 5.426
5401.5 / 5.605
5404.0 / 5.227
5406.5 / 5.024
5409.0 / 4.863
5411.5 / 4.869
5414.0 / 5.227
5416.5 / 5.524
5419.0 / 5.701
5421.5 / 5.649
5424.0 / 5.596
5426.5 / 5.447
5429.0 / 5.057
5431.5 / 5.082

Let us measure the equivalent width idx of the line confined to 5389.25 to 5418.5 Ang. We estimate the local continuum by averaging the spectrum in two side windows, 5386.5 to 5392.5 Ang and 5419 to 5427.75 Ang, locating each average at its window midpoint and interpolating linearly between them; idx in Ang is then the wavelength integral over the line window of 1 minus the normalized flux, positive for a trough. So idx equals 1.7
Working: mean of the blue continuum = 5.49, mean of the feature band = 5.21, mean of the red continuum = 5.58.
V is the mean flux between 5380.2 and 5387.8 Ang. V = 5.5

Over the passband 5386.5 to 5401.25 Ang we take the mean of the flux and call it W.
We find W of 5.3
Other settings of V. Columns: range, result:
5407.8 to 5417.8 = 5.12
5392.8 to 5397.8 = 4.96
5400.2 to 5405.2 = 5.42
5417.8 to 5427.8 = 5.6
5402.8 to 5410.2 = 5.04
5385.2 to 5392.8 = 5.5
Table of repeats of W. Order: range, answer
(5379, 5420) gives 5.31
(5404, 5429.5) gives 5.3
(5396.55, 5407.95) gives 5.27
